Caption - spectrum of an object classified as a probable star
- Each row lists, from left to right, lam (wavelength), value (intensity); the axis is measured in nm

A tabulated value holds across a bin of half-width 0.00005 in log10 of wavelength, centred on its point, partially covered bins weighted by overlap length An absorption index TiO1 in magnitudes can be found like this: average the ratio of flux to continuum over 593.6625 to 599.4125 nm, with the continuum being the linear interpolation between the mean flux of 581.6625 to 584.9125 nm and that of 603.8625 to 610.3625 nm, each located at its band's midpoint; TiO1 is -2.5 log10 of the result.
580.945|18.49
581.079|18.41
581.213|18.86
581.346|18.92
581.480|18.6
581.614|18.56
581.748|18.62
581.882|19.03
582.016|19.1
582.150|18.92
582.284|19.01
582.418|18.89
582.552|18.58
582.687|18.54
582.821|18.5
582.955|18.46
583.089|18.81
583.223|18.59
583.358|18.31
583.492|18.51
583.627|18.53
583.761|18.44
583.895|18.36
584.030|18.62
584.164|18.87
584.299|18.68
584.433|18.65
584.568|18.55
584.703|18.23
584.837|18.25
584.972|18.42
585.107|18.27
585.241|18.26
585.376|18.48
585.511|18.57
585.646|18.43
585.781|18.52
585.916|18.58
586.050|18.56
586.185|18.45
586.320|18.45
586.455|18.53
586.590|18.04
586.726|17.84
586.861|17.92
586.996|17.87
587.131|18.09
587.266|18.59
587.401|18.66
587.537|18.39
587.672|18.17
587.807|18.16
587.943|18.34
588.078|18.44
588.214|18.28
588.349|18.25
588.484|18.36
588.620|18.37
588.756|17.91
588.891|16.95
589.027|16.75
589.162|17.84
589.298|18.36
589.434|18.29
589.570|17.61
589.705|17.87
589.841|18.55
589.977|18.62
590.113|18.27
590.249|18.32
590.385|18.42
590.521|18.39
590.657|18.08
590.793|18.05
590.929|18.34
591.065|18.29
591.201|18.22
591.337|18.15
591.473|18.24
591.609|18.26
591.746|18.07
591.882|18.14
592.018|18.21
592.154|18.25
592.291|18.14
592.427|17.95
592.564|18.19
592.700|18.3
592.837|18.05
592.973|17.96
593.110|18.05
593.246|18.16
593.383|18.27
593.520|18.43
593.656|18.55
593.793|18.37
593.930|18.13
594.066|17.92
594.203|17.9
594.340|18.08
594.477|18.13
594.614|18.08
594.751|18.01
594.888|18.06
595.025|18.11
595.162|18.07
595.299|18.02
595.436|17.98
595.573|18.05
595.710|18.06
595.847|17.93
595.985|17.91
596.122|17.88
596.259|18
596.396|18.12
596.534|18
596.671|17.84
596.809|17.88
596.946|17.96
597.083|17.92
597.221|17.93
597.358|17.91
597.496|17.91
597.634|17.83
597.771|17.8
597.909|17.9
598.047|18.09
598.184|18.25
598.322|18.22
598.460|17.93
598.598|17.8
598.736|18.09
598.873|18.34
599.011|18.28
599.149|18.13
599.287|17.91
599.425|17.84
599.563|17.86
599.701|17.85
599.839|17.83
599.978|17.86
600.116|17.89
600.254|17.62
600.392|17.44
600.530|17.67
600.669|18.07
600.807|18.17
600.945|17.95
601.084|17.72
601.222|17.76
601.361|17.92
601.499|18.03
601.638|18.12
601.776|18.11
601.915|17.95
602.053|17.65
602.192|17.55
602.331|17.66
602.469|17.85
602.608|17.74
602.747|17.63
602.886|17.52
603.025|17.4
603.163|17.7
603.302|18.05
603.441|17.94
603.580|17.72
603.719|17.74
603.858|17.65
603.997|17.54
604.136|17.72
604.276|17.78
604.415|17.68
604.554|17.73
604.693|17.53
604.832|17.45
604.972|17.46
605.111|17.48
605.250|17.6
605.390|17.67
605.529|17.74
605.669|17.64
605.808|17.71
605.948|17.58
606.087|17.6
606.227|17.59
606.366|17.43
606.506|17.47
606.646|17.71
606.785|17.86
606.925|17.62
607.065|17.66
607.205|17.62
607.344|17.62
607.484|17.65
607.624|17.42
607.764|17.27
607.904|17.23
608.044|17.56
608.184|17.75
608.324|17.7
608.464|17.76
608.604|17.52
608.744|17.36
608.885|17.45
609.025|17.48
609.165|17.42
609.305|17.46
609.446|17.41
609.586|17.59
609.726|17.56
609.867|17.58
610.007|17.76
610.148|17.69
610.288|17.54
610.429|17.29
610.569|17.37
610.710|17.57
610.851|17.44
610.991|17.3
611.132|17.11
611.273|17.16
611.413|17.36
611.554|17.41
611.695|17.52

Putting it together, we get 0.001 mag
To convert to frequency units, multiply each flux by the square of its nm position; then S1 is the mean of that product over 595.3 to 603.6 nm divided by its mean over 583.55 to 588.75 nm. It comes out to 1.0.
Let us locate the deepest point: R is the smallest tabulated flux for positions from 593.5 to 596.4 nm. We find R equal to 17.88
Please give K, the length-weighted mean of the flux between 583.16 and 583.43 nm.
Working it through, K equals 18.4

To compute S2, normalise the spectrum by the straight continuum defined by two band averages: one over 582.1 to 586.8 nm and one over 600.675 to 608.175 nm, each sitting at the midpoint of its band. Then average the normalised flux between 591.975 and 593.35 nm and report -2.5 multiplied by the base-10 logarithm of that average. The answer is 0.002 mag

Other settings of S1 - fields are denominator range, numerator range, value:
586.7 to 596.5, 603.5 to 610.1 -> 1.02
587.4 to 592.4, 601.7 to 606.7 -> 1.02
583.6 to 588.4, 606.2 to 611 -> 1.03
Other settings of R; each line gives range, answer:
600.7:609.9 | 17.23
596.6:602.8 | 17.44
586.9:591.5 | 16.75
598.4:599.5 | 17.8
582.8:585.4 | 18.23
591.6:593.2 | 17.95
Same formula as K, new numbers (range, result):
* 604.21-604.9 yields 17.7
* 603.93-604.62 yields 17.7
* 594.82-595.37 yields 18.1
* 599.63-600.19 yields 17.8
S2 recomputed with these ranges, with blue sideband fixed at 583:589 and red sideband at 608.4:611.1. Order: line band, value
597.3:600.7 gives 0.00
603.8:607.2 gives 0.00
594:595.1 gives 0.00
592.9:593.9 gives -0.01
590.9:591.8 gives 0.00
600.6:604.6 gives 0.00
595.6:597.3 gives 0.00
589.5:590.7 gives 0.00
